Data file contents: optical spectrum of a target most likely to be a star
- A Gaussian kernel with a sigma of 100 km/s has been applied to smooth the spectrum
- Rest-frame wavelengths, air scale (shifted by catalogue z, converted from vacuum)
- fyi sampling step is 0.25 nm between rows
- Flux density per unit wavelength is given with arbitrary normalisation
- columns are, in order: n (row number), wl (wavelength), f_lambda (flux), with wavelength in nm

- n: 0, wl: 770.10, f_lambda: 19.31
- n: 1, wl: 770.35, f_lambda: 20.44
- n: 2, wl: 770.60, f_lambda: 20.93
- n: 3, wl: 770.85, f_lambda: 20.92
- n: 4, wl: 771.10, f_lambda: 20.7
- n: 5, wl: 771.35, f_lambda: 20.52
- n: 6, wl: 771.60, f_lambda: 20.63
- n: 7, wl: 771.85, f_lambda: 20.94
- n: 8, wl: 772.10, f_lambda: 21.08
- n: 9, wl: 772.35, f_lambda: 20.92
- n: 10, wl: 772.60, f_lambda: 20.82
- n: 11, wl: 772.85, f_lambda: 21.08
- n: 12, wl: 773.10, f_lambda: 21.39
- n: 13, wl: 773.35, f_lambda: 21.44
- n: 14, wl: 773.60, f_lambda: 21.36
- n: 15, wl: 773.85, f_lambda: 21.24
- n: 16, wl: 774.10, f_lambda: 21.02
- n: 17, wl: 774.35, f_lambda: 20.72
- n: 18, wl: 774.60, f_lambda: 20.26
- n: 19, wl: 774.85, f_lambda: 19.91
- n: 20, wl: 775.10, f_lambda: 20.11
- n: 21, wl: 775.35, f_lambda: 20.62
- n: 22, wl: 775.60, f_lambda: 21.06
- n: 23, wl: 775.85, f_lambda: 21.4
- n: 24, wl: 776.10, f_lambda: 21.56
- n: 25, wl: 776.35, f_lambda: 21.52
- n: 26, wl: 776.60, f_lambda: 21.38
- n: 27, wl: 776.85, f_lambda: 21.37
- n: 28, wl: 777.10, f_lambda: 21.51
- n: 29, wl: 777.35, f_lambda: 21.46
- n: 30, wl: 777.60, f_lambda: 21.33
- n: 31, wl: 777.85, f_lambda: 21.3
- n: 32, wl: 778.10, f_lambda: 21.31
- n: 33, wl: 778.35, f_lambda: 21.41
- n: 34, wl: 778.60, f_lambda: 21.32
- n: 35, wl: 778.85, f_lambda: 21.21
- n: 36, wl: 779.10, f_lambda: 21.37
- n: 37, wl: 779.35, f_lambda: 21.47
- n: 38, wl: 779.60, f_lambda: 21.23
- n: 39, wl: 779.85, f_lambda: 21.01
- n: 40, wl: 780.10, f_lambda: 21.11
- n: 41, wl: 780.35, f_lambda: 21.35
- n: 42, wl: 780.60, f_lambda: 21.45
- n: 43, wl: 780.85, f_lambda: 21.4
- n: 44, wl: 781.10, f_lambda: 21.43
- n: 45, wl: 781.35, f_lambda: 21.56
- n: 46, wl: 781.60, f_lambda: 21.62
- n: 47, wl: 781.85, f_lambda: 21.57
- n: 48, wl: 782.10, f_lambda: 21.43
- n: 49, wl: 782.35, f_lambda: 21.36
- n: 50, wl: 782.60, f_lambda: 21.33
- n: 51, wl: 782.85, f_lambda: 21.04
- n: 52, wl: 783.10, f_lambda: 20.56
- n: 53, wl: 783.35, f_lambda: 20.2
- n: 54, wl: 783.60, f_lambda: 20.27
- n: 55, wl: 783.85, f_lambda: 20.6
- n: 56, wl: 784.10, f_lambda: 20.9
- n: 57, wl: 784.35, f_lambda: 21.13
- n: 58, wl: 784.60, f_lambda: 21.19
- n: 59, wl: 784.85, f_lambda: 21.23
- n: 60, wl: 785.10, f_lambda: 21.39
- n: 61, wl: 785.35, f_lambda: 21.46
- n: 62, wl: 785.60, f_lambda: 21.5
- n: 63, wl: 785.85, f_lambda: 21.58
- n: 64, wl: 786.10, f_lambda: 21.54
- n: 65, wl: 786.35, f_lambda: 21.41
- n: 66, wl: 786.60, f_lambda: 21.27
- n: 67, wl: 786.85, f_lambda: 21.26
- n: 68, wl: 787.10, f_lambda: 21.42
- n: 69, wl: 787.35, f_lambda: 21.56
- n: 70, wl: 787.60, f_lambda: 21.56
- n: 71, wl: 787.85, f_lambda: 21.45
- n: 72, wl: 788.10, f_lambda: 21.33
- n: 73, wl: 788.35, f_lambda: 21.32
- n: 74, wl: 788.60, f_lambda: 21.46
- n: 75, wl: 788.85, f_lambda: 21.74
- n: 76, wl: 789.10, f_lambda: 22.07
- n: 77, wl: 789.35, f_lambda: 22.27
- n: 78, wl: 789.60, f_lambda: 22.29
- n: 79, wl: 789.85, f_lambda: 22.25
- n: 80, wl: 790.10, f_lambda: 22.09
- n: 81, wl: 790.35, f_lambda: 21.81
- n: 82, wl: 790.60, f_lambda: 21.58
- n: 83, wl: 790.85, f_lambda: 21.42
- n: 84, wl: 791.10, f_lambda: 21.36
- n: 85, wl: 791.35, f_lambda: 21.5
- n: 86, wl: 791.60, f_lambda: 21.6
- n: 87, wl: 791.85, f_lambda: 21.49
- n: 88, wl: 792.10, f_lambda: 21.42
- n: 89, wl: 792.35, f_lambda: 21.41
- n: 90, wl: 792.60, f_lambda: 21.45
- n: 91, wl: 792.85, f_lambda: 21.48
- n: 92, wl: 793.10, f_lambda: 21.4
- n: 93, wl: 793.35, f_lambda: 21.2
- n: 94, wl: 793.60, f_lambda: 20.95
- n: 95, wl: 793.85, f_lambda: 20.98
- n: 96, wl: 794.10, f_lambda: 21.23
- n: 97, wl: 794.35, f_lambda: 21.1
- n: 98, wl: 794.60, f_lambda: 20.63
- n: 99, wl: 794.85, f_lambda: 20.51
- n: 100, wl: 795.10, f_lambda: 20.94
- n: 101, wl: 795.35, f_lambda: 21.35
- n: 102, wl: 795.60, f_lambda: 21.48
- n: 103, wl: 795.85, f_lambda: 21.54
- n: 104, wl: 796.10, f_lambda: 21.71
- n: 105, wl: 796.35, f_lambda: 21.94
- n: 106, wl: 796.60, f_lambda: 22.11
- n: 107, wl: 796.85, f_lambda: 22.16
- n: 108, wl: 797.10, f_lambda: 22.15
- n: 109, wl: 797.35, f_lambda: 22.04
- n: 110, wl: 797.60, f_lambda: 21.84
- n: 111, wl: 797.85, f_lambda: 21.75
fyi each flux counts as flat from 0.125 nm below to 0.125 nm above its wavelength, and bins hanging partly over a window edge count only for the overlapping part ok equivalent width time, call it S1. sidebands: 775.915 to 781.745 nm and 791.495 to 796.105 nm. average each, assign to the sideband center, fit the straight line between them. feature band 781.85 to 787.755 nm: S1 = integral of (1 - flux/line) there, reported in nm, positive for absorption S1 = 0.04 nm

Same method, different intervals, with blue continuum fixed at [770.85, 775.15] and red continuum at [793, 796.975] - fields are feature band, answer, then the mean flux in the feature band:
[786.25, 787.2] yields -0.009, 21.3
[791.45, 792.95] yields -0.015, 21.5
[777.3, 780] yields -0.043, 21.3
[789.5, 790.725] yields -0.045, 22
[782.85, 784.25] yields 0.034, 20.6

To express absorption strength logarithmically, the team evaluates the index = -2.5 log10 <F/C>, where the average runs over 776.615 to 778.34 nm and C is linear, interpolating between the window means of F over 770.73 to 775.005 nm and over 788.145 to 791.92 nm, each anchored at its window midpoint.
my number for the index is -0.01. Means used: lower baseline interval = 20.9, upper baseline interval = 21.7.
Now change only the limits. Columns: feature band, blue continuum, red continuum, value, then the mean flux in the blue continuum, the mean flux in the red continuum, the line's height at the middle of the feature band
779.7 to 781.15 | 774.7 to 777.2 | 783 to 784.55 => -0.02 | 21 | 20.6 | 20.8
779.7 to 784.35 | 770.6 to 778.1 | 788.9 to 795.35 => 0.00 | 21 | 21.5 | 21.2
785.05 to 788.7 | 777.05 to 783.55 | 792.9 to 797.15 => -0.01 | 21.3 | 21.4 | 21.3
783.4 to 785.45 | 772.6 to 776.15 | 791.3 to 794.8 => 0.01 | 20.9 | 21.3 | 21.1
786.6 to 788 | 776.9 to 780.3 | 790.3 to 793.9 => 0.00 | 21.3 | 21.4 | 21.4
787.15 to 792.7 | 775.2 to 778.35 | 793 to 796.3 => -0.02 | 21.3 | 21.2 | 21.2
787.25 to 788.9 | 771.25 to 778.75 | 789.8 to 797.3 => -0.01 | 21.1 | 21.5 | 21.4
